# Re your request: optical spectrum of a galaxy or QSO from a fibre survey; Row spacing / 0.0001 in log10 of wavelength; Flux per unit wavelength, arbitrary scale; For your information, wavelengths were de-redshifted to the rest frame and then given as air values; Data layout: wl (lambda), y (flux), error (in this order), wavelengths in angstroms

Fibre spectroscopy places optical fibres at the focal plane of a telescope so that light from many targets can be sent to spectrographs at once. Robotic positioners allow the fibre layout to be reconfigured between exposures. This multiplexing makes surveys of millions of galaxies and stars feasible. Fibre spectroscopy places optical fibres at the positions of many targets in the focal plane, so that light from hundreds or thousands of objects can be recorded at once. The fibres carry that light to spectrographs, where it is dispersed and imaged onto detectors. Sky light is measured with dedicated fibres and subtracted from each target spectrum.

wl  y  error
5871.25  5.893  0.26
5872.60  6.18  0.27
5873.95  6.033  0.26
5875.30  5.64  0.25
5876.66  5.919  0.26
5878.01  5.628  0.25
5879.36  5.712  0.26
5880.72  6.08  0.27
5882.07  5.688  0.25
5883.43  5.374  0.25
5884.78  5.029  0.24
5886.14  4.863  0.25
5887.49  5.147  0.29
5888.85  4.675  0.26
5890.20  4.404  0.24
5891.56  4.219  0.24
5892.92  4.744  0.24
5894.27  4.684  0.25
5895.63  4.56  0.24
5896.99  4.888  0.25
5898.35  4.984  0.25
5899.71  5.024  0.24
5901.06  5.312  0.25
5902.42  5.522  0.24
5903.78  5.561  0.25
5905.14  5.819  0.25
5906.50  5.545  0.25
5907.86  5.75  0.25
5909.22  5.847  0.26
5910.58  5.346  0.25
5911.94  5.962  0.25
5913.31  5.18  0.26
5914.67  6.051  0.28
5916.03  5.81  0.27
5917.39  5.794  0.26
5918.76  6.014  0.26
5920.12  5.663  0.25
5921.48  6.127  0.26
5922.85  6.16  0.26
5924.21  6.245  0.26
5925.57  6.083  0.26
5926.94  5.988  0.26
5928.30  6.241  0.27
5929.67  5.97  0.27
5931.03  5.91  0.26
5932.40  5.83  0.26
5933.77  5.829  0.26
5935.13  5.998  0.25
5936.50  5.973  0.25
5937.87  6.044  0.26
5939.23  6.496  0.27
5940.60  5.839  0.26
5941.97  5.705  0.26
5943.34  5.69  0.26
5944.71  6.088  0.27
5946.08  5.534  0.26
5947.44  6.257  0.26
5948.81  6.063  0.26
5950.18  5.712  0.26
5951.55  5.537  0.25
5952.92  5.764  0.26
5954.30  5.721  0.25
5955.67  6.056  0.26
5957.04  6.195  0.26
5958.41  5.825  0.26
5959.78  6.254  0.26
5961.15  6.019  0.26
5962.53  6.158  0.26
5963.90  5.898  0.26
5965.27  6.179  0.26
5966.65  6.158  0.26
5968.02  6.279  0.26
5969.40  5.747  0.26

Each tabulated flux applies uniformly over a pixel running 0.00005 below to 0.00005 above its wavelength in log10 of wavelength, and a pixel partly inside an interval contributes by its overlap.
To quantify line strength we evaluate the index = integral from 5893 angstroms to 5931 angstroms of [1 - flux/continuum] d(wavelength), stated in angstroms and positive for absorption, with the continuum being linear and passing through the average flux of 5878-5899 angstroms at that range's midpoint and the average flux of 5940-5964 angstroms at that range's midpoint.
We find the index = -1.9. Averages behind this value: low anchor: 5.02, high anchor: 5.91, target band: 5.63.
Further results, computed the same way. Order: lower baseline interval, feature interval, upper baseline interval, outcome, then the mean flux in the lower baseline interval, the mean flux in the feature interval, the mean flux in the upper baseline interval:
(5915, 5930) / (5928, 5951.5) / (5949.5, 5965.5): 0.15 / 6.01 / 5.94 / 5.94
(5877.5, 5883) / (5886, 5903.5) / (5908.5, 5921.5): 2.72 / 5.76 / 4.87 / 5.76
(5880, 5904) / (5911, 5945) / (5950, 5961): -2.59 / 5.03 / 5.94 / 5.9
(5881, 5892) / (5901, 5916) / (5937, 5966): -0.95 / 4.98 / 5.65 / 5.95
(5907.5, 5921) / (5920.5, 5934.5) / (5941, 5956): -0.62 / 5.75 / 6.03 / 5.82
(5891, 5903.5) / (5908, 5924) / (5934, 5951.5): -1.47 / 4.91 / 5.82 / 5.93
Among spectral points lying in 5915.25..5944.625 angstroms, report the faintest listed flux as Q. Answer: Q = 5.663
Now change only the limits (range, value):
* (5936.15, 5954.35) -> 5.534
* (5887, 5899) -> 4.219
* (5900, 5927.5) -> 5.18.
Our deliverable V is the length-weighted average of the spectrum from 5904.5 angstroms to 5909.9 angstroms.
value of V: 5.74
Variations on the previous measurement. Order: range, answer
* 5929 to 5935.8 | 5.91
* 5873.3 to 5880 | 5.79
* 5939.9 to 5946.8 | 5.78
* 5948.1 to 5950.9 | 5.89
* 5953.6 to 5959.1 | 5.95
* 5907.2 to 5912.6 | 5.73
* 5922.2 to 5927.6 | 6.12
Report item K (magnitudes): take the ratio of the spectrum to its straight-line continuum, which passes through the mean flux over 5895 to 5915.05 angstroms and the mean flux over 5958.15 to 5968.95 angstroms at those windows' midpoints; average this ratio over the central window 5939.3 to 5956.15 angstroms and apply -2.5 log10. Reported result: 0.01 mag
